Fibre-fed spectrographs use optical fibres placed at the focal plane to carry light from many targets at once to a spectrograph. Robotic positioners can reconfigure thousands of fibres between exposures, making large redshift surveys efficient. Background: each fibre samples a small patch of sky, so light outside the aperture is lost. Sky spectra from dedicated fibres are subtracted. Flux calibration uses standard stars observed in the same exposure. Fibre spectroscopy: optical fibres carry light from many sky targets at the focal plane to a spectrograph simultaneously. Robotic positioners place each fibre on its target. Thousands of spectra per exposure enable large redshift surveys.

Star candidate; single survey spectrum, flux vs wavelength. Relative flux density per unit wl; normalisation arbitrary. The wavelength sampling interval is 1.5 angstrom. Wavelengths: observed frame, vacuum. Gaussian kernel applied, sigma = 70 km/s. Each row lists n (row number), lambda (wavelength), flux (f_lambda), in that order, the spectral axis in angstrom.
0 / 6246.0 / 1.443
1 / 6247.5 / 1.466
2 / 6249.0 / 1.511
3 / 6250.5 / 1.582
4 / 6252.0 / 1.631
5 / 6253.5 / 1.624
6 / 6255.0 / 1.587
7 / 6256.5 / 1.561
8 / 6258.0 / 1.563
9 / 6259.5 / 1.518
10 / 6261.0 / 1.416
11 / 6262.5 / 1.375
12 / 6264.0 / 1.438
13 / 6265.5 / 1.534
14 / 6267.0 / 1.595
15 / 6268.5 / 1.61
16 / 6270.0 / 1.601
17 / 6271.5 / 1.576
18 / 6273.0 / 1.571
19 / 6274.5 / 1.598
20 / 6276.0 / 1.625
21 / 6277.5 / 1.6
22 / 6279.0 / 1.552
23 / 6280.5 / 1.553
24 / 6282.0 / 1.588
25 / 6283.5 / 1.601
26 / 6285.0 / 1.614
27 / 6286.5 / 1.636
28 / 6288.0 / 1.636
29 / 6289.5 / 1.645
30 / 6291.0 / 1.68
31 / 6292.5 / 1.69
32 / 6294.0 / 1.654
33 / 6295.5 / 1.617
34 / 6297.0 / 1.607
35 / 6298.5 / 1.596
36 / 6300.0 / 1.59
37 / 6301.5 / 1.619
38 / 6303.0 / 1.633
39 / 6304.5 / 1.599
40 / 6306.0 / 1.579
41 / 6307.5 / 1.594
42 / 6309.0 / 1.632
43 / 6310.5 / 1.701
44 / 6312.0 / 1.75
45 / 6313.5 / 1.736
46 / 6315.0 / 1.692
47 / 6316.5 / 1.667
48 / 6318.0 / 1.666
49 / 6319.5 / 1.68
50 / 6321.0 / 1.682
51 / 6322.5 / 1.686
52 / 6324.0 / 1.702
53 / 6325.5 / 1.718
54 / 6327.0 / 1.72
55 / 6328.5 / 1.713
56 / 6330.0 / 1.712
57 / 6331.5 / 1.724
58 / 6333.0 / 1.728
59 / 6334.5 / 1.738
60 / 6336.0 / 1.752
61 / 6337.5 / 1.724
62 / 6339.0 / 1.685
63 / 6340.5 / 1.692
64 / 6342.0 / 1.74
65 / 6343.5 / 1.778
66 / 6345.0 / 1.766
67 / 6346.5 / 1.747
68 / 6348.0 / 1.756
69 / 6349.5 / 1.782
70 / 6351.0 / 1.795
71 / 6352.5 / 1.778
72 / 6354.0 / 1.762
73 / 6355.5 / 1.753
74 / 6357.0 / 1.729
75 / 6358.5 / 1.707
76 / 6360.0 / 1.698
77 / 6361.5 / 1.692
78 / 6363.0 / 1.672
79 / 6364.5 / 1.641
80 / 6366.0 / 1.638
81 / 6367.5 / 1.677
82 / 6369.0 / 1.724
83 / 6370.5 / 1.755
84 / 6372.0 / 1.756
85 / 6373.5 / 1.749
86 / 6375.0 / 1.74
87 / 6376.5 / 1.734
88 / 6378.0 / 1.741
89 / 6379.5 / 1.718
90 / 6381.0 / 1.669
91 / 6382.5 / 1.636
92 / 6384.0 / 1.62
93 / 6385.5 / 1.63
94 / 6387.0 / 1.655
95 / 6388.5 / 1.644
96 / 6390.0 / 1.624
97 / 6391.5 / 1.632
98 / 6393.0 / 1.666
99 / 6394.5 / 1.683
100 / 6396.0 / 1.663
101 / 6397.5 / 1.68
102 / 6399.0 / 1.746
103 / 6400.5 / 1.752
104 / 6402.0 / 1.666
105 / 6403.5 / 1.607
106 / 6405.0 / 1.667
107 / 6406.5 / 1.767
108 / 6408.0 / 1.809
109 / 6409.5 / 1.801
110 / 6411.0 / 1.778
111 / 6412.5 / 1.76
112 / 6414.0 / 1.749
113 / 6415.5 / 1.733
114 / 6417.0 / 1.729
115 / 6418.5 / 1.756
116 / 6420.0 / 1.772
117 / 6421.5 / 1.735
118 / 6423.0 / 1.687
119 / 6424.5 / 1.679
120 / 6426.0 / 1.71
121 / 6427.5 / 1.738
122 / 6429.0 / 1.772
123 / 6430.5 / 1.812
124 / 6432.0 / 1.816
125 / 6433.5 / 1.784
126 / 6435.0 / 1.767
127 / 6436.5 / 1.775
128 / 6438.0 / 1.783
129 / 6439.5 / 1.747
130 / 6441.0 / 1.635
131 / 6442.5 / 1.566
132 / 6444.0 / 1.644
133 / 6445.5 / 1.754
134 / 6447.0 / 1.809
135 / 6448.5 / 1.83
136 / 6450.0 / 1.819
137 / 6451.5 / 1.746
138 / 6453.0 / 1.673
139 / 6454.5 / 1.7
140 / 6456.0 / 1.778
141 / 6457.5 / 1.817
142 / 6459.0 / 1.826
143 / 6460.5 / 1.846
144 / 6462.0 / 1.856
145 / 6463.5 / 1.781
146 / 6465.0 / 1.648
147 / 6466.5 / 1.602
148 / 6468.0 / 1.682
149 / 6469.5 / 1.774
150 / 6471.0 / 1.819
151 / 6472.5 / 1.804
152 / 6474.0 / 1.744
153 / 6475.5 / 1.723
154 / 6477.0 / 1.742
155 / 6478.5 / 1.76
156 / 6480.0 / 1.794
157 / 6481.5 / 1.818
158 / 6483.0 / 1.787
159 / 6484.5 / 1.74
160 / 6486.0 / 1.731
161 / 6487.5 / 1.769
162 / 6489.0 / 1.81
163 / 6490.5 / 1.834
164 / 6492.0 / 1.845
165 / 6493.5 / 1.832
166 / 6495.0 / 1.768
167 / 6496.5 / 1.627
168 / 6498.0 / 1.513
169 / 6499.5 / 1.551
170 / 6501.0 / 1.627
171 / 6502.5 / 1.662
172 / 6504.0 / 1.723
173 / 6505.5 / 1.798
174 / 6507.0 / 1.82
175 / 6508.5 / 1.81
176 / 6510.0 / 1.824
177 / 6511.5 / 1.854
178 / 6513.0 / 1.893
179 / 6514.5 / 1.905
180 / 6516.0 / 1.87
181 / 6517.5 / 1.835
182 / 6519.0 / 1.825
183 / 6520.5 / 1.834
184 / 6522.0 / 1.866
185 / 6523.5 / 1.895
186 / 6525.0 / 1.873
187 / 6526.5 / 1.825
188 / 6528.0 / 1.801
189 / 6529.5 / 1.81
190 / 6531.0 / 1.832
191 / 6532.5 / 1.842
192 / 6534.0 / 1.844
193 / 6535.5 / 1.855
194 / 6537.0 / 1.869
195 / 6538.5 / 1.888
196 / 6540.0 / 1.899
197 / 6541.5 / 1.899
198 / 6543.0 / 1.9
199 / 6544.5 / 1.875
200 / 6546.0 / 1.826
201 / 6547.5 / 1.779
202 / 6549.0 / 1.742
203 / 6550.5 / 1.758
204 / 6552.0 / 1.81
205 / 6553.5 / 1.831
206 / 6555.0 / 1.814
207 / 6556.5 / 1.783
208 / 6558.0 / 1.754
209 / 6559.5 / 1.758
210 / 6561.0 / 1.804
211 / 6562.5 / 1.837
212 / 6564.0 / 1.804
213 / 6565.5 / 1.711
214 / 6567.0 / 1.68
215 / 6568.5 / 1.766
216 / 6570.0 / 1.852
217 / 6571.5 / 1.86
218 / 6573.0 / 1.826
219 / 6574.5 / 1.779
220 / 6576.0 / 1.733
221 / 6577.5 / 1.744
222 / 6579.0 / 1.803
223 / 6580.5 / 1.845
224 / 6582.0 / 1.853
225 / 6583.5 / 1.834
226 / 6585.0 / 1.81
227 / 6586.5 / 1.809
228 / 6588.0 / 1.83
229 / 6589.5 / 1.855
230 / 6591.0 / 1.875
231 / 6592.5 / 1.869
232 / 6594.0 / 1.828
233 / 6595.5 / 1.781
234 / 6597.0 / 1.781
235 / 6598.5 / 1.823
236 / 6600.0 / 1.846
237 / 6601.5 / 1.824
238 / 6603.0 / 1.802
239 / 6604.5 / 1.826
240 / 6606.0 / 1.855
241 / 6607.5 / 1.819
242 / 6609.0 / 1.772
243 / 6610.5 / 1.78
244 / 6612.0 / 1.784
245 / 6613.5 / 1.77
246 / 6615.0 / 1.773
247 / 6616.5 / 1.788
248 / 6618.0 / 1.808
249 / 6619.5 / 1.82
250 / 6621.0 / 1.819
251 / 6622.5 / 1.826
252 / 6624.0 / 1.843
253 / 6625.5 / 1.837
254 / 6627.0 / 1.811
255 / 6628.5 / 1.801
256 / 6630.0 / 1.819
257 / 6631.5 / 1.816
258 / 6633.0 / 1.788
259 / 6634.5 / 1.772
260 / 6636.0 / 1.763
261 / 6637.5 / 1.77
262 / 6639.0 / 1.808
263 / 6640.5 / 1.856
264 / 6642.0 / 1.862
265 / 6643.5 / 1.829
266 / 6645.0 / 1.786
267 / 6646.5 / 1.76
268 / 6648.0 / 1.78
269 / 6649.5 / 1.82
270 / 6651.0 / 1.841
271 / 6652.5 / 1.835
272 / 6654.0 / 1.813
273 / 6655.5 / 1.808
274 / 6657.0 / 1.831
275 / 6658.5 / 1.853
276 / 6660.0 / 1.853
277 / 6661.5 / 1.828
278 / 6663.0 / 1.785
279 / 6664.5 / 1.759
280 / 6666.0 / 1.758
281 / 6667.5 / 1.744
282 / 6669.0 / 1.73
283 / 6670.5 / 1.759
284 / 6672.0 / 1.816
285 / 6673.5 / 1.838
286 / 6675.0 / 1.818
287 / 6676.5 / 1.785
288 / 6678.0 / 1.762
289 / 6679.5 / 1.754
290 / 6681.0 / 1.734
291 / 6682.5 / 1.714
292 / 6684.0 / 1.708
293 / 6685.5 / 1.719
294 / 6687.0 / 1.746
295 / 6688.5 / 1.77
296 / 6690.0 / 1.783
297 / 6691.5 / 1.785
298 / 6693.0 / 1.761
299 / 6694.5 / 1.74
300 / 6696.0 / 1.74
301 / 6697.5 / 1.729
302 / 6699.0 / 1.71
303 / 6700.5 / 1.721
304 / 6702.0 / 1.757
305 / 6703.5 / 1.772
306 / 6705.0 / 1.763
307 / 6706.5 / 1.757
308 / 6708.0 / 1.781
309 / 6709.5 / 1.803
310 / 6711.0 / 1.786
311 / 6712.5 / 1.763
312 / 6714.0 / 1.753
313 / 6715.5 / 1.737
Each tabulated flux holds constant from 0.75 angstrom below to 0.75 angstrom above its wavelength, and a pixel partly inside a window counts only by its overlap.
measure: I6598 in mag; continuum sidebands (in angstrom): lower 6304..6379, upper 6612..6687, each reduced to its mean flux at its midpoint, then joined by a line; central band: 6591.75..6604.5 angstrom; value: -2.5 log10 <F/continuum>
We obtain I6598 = -0.02 mag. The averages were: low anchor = 1.71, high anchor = 1.79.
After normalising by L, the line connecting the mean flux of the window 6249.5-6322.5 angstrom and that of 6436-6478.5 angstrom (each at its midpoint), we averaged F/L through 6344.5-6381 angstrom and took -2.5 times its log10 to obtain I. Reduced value -0.04 mag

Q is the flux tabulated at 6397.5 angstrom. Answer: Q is 1.68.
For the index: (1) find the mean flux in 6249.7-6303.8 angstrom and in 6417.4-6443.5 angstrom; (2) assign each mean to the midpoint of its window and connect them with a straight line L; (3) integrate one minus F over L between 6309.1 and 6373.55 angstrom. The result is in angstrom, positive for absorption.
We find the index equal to -2.7 angstrom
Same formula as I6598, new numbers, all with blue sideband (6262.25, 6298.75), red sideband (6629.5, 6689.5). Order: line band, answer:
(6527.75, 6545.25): -0.08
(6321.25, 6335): -0.06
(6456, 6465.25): -0.07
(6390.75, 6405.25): -0.01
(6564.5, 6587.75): -0.03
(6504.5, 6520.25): -0.08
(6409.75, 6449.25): -0.05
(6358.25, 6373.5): -0.04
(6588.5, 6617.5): -0.03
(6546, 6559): -0.03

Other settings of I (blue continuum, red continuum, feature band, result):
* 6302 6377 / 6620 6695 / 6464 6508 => 0.01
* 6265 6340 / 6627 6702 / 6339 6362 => -0.05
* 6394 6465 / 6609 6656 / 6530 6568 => -0.02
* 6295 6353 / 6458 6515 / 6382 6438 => 0.01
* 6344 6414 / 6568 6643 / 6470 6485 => -0.01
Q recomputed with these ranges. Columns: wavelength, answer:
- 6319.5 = 1.68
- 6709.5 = 1.803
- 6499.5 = 1.551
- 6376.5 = 1.734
